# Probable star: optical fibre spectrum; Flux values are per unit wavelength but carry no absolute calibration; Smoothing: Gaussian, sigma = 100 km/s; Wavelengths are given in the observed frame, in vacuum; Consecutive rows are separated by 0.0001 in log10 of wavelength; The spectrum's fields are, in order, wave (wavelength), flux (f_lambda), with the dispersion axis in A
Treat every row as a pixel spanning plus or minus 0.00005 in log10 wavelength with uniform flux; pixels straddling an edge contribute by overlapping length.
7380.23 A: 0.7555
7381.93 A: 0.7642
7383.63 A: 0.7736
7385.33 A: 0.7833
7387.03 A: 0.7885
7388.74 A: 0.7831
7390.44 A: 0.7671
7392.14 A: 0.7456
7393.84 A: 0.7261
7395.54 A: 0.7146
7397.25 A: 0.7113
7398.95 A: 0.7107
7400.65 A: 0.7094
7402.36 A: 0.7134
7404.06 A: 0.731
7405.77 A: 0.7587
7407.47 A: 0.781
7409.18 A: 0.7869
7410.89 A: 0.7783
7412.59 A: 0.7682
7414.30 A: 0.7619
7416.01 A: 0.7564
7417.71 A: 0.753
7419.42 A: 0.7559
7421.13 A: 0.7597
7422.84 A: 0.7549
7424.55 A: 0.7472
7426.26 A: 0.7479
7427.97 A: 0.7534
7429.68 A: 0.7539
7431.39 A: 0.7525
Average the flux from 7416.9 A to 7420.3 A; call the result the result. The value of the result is 0.754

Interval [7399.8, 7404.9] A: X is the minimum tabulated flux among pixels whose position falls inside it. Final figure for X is 0.7094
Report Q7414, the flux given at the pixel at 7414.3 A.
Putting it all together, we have 0.7619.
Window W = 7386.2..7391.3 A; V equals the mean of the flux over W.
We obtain 0.779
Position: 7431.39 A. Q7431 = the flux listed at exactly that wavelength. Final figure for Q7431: 0.7525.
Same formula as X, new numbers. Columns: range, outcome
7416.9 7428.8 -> 0.7472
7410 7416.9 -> 0.7564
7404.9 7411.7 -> 0.7587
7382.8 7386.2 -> 0.7736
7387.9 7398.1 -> 0.7113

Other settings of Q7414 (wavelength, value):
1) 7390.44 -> 0.7671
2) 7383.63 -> 0.7736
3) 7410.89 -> 0.7783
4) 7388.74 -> 0.7831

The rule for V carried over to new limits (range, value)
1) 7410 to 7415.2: 0.769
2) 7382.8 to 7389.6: 0.781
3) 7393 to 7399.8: 0.716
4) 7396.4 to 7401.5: 0.711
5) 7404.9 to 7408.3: 0.77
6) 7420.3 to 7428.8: 0.752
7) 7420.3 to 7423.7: 0.757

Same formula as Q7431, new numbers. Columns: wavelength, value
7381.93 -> 0.7642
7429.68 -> 0.7539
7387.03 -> 0.7885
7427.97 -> 0.7534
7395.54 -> 0.7146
